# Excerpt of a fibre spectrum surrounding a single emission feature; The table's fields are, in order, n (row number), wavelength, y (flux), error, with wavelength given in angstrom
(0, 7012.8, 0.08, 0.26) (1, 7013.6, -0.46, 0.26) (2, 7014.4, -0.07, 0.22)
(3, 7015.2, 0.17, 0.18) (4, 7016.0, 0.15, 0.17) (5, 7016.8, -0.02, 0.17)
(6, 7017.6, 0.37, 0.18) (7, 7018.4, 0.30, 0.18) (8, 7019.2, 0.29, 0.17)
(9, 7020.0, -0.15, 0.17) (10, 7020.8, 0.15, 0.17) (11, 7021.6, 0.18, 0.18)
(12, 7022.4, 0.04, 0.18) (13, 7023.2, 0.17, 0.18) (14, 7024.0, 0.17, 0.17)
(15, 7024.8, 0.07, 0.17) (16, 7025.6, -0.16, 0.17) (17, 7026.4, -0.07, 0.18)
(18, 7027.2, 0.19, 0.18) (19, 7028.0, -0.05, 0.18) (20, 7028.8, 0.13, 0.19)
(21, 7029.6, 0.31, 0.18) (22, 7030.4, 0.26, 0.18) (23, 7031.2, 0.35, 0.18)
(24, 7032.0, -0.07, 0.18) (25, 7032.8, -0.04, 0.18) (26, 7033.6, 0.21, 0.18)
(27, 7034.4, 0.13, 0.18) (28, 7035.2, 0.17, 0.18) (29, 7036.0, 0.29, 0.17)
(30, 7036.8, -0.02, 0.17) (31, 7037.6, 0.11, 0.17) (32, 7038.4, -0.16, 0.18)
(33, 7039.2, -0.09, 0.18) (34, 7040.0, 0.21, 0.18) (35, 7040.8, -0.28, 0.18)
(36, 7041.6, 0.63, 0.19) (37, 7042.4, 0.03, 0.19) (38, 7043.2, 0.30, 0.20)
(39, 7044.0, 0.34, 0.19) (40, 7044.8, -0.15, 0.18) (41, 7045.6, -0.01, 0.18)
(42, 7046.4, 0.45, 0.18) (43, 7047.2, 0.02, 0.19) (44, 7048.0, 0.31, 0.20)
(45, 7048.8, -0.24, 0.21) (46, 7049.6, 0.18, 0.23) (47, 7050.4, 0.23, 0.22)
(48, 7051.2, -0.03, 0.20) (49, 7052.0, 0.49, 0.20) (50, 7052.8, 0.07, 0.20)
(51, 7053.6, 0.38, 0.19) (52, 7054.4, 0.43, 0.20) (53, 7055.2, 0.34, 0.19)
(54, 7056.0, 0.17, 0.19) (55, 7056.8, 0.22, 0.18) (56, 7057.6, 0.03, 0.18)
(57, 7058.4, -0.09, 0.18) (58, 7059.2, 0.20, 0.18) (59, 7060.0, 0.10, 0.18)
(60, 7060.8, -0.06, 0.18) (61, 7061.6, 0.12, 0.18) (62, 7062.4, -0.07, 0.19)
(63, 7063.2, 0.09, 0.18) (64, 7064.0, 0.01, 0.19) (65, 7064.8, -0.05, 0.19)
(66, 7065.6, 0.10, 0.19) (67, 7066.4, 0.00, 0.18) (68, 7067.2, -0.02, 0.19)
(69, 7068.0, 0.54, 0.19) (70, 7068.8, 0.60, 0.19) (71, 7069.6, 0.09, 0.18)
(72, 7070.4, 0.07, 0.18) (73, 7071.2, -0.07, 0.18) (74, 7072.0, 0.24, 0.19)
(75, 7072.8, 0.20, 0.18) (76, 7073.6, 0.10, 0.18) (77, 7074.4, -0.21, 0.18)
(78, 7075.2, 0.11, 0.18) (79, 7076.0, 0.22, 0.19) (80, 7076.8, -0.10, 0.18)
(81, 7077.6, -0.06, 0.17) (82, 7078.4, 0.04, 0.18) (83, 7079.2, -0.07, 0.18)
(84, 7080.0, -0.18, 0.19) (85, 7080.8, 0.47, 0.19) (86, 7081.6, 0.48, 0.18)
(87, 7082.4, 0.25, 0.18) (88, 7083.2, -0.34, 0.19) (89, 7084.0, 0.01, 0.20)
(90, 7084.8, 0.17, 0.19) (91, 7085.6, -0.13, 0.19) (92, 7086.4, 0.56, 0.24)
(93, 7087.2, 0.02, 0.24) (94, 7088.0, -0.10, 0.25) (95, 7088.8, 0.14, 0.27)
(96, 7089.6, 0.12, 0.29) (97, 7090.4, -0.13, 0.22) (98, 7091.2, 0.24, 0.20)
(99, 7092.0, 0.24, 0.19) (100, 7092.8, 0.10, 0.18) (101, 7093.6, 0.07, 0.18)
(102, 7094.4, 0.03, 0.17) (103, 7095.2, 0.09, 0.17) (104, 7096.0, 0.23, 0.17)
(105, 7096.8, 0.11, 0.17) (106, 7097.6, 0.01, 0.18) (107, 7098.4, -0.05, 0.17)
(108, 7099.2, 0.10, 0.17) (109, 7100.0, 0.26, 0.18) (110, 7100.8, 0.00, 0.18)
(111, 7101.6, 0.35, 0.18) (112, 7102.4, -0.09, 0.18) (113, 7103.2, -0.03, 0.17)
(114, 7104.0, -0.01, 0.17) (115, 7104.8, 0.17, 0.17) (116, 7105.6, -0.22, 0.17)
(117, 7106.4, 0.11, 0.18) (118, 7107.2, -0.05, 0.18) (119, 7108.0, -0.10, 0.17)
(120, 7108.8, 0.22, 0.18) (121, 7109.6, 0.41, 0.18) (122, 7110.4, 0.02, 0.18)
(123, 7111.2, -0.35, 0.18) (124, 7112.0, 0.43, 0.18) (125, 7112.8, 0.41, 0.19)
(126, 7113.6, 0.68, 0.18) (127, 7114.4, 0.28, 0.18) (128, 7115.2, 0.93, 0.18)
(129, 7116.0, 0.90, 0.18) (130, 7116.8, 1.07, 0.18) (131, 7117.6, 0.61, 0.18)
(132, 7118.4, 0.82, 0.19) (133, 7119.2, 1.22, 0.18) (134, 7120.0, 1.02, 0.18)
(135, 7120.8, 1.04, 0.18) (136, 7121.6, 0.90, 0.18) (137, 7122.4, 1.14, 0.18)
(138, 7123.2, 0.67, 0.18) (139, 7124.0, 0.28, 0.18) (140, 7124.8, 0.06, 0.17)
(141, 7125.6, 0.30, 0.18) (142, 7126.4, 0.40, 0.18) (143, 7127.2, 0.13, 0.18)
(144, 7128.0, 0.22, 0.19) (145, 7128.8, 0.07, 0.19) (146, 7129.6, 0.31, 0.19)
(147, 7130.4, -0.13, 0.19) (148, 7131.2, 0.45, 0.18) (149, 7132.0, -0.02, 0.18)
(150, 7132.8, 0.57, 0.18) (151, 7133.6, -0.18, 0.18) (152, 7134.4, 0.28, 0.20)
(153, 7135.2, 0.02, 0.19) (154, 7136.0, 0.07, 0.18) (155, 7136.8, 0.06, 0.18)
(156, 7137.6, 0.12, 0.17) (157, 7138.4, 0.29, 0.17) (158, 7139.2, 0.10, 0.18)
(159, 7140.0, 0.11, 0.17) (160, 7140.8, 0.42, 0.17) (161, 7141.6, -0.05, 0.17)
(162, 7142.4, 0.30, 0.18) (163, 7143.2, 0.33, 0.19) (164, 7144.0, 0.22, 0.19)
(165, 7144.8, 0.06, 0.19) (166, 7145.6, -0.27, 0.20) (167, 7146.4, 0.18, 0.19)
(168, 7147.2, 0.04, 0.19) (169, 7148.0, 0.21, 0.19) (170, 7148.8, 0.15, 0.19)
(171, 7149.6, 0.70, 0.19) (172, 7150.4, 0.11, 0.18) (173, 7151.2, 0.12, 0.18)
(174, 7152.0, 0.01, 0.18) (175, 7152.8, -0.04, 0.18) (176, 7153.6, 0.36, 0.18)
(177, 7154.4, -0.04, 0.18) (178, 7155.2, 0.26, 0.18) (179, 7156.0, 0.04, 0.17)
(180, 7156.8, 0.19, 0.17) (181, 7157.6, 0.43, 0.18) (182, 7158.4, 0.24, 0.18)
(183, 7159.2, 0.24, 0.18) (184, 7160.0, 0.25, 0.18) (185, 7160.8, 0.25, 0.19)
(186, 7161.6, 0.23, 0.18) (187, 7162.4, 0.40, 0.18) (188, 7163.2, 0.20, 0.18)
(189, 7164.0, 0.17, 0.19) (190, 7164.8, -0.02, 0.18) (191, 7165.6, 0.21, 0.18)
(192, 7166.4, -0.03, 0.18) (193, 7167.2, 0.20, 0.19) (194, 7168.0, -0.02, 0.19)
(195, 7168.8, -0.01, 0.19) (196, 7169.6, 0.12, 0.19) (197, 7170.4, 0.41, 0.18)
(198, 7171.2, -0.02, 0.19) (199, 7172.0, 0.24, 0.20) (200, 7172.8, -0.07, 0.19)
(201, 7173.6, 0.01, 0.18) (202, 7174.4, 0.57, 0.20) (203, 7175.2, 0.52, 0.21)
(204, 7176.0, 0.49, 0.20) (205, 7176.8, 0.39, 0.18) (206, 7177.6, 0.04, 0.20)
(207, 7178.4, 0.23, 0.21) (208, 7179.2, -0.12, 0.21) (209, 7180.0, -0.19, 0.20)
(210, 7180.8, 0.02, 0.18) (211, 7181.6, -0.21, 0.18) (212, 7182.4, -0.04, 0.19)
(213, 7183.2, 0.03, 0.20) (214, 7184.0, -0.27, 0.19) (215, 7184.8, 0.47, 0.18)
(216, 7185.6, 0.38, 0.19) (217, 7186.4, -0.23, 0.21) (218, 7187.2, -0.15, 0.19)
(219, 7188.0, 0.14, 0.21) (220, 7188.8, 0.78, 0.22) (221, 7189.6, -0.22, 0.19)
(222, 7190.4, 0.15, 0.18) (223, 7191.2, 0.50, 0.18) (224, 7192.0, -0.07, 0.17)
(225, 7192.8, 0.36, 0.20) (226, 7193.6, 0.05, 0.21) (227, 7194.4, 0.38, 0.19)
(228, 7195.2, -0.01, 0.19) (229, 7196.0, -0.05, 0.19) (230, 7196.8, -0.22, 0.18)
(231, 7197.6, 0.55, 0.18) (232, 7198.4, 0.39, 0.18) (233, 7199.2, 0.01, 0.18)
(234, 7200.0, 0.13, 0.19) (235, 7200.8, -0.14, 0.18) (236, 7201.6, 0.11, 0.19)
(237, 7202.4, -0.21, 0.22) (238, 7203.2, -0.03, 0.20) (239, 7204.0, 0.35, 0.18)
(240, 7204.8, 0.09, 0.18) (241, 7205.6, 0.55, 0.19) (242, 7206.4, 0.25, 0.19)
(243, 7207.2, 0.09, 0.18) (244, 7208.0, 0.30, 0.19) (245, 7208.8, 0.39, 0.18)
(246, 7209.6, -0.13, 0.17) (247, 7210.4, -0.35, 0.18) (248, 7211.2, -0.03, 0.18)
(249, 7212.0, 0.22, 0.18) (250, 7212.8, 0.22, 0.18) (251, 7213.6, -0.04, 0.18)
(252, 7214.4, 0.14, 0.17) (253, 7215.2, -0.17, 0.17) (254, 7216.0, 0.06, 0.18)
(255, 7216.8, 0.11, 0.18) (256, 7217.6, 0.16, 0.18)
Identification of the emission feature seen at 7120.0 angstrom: [O II] 3727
